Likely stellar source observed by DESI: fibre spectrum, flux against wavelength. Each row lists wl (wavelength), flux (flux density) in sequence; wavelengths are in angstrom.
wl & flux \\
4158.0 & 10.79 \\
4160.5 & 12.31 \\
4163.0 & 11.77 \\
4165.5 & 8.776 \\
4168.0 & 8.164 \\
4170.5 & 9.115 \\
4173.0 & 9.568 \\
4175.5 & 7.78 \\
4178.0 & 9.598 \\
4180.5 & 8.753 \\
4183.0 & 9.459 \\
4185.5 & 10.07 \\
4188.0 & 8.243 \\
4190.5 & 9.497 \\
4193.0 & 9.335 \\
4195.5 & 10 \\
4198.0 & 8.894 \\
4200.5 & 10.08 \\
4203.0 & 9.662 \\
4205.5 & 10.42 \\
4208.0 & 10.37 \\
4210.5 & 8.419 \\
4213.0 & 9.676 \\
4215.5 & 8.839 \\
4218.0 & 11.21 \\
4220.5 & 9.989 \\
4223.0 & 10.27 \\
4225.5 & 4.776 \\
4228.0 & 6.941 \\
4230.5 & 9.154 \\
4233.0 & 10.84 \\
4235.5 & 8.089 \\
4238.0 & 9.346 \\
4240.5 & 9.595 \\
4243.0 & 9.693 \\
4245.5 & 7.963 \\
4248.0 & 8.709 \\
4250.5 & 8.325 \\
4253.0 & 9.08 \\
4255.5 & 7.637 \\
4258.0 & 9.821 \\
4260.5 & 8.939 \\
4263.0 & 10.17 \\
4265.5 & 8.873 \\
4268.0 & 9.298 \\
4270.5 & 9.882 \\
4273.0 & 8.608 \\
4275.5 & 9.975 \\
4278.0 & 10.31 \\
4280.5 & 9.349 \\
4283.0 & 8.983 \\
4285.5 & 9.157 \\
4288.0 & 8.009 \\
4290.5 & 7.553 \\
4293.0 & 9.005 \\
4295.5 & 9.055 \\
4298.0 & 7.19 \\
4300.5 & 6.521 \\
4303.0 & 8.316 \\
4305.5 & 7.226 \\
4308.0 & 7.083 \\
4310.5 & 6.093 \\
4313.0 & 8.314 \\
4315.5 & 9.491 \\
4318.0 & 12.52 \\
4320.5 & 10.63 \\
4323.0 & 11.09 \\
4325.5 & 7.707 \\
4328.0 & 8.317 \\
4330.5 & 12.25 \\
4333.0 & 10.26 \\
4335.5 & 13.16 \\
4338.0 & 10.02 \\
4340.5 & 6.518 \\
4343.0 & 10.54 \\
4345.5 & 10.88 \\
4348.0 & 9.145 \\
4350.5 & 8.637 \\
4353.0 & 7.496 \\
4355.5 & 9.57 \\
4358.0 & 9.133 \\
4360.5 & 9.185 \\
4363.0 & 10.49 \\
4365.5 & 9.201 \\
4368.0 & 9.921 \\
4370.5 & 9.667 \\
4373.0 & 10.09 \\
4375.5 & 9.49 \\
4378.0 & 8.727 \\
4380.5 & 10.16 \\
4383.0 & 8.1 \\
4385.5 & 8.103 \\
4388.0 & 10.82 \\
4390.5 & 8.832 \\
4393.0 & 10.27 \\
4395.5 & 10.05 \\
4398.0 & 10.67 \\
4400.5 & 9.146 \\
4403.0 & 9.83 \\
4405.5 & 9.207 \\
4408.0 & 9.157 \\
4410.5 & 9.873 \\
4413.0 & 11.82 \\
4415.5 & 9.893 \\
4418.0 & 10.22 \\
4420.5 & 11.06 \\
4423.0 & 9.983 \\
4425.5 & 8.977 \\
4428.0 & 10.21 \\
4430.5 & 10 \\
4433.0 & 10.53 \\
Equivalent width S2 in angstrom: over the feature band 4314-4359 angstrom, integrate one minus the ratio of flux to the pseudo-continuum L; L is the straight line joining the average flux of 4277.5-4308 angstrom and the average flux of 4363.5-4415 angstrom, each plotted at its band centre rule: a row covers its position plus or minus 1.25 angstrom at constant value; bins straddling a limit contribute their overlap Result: -4.8 angstrom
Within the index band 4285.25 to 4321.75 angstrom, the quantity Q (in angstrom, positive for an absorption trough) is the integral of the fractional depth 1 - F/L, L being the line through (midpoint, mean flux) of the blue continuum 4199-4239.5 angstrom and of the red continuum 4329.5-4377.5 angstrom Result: 4.5 angstrom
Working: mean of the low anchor 9.25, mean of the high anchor 9.74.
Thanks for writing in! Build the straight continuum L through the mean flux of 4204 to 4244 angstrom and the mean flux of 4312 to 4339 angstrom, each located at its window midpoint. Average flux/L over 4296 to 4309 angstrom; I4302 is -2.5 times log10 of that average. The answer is 0.34 mag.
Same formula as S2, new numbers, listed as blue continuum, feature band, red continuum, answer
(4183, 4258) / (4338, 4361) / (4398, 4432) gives 1.53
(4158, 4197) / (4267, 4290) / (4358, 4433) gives 0.98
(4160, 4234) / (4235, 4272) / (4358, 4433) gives 1.70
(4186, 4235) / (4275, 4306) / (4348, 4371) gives 2.52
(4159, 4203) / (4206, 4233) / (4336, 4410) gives 1.15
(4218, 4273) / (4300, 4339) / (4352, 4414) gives -0.29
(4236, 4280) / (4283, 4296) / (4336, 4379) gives 0.95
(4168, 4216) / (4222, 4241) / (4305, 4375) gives 1.63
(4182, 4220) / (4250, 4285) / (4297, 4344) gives 0.34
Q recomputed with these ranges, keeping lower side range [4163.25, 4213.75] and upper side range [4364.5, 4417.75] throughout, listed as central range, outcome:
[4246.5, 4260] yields 1.1 angstrom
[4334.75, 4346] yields -0.5 angstrom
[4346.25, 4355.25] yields 0.9 angstrom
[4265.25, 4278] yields 0.0 angstrom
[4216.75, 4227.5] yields 0.6 angstrom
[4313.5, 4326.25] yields -1.0 angstrom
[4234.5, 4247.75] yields 0.7 angstrom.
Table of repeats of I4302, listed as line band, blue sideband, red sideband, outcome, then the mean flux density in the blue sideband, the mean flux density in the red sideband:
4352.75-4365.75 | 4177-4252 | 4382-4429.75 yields 0.04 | 9.21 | 9.81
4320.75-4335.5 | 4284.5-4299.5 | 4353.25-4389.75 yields -0.17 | 8.28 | 9.41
